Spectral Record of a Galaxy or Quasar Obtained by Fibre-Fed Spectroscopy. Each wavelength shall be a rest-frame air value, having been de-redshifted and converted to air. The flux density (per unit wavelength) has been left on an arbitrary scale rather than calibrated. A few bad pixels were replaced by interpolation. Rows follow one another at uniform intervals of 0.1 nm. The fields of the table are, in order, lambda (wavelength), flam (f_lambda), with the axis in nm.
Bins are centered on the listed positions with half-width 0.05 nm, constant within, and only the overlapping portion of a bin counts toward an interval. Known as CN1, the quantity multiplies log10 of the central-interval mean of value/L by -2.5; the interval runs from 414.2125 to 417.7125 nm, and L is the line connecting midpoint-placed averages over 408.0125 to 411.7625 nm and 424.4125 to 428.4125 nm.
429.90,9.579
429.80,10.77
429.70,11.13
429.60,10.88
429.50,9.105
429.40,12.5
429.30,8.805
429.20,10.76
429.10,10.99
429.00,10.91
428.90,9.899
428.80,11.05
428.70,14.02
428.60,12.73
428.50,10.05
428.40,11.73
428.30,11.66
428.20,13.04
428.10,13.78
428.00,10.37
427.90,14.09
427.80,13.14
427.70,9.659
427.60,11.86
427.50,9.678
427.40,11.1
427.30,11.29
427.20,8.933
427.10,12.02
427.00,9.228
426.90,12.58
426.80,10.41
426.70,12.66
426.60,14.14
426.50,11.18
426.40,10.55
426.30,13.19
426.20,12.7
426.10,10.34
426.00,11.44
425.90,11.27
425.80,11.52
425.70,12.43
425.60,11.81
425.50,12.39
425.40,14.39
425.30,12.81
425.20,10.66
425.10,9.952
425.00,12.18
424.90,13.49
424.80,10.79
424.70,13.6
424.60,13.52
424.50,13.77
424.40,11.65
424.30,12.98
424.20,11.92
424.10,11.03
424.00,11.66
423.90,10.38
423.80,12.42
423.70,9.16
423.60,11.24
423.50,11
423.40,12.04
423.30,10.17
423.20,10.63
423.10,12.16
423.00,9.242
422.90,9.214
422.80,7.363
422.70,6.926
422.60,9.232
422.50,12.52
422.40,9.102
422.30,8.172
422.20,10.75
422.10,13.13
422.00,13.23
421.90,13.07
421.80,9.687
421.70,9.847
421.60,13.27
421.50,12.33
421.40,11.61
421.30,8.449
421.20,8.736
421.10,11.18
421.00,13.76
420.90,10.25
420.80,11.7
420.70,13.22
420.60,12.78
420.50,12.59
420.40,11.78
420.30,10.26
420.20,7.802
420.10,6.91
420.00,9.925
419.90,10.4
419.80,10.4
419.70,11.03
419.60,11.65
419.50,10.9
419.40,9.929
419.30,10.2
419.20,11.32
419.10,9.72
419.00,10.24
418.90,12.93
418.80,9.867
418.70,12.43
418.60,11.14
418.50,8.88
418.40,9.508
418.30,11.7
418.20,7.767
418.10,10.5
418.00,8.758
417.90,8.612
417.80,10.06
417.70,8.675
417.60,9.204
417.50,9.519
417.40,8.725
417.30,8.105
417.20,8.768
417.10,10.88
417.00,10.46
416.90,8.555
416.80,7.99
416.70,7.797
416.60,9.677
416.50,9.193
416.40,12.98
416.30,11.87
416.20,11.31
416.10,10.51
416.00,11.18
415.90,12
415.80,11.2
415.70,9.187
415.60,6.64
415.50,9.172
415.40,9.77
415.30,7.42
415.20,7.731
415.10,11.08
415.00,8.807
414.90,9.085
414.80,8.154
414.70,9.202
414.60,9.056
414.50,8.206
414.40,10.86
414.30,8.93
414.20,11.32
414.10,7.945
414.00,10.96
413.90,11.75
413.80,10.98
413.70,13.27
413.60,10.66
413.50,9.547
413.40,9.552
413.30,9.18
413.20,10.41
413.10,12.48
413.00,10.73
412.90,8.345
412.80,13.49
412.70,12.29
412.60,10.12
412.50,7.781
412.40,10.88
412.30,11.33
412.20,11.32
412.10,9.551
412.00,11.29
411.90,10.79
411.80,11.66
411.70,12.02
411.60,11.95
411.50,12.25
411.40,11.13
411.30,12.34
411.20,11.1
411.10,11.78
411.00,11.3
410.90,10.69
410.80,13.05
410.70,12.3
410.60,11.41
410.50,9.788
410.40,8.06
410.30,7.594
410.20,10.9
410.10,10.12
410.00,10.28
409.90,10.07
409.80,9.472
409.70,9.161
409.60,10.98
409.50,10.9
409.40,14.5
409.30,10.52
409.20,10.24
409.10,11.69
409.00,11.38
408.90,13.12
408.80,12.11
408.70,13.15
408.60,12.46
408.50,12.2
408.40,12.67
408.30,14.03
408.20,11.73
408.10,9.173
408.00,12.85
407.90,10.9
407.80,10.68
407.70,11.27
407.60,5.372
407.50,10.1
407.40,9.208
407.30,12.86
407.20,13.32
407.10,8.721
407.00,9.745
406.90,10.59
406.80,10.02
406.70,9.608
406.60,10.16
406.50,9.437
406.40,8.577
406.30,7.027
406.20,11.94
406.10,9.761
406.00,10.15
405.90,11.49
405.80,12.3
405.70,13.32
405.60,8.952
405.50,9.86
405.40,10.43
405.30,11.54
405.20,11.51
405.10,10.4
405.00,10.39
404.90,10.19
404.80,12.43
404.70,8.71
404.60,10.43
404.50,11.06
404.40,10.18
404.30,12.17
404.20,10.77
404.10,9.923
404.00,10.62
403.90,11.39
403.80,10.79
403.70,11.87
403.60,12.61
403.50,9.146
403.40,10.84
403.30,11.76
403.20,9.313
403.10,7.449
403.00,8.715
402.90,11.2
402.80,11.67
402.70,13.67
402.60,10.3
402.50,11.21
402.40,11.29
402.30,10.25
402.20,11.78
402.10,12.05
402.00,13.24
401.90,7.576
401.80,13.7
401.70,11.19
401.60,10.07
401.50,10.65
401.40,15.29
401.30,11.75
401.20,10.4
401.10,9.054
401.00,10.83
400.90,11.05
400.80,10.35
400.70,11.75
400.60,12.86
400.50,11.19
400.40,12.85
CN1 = 0.21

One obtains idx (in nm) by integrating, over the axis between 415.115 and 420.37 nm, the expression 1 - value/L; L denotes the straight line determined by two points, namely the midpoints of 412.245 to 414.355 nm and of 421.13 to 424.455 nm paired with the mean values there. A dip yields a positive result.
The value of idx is 0.396 nm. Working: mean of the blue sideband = 10.6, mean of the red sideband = 10.7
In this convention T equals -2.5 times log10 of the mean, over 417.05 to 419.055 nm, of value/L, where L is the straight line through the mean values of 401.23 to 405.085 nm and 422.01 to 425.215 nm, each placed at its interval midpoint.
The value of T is 0.13 mag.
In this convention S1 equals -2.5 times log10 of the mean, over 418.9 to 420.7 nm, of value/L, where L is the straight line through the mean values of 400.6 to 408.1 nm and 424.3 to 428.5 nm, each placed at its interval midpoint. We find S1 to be 0.090 mag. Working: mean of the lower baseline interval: 10.7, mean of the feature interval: 10.6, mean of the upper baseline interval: 11.9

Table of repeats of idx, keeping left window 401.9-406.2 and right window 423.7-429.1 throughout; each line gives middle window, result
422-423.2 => 0.17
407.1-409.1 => -0.07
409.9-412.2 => 0.04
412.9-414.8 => 0.18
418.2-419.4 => 0.09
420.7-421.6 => 0.02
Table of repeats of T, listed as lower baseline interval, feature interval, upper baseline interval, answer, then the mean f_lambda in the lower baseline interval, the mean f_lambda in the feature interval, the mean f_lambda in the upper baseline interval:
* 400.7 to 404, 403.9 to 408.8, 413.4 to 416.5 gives 0.00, 11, 10.7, 10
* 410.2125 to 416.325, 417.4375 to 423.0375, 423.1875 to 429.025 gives 0.07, 10.4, 10.4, 11.7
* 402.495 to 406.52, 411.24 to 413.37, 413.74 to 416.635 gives -0.09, 10.6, 11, 9.88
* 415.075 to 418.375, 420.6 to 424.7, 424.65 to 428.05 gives -0.02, 9.59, 11.1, 11.7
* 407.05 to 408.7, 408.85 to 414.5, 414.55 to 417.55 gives -0.04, 11.2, 10.8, 9.53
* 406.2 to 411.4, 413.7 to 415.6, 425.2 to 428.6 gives 0.17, 10.8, 9.49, 11.7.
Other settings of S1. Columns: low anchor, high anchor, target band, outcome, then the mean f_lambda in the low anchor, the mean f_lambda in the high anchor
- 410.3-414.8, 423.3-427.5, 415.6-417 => 0.09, 10.7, 11.7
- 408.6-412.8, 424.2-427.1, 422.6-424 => 0.17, 11.1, 12.1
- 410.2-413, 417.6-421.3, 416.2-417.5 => 0.10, 10.9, 10.4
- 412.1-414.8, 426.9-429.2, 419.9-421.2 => 0.00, 10.3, 11.4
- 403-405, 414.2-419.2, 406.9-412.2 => -0.09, 10.6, 9.71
